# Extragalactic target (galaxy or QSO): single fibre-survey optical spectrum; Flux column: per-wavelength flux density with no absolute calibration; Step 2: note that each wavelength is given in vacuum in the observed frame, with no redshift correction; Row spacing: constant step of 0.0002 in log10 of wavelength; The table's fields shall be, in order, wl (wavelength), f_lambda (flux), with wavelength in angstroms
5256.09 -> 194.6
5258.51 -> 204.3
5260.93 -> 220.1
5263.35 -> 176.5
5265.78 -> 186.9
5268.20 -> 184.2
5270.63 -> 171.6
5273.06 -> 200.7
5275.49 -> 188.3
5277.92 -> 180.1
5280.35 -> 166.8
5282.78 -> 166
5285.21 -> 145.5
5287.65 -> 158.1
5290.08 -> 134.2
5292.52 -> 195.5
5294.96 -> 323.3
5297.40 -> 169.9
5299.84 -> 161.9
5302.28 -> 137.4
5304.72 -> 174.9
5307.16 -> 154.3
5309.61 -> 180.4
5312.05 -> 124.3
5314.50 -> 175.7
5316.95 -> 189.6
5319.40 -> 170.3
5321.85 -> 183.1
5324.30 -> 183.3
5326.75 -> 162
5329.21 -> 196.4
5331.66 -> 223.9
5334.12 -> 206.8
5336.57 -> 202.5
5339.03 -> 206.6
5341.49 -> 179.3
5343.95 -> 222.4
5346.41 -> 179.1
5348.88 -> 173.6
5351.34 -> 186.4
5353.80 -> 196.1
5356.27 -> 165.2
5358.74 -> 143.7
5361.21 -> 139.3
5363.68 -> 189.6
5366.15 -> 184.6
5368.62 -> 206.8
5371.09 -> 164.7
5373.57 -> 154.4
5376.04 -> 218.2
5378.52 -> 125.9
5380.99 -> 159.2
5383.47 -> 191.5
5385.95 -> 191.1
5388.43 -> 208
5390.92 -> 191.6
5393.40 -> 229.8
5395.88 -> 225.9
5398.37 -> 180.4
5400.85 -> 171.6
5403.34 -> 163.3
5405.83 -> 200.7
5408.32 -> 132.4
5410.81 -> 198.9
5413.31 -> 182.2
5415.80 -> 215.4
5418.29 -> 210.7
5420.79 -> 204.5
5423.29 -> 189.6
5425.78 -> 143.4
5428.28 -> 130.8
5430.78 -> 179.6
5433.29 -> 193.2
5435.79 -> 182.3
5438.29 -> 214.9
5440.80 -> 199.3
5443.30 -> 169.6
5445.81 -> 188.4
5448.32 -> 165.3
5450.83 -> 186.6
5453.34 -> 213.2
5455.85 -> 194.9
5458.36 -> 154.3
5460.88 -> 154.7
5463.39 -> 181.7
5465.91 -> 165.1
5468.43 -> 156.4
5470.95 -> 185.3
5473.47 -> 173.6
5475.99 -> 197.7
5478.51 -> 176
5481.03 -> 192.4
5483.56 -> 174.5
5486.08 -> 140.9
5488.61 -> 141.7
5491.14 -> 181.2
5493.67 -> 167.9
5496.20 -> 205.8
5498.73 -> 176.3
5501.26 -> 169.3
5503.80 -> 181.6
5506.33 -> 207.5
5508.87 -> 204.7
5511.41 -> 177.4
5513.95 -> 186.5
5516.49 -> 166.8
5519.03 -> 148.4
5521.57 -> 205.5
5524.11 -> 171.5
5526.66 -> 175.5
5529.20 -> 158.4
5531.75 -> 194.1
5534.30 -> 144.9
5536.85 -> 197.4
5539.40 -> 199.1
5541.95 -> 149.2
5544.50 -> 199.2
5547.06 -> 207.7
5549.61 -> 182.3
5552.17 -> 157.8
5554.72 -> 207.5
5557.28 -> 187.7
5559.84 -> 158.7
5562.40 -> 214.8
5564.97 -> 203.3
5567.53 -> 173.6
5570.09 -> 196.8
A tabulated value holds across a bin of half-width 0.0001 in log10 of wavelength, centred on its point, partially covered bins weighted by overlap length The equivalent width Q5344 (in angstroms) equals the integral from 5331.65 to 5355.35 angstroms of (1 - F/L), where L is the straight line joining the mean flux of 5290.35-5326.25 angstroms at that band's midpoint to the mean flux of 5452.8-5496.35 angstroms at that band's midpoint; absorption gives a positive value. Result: -2.4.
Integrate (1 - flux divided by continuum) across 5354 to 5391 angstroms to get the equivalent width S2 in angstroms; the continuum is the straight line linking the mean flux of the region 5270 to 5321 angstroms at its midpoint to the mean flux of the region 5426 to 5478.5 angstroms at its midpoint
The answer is 0.20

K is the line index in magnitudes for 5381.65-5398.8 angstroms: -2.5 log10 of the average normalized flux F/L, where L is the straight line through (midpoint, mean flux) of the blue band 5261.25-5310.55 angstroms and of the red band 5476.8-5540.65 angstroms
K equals -0.136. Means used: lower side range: 179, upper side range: 178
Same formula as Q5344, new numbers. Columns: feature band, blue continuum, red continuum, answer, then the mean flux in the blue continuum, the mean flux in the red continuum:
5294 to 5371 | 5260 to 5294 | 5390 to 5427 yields -0.17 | 177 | 189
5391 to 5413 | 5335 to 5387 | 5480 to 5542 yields -1.04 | 180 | 177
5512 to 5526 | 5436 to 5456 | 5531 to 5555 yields 0.68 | 191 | 183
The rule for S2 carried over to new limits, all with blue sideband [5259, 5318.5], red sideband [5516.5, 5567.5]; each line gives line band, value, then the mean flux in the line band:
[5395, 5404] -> -0.3 angstroms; 185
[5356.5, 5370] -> 0.5 angstroms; 172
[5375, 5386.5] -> 0.2 angstroms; 176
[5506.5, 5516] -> -0.4 angstroms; 190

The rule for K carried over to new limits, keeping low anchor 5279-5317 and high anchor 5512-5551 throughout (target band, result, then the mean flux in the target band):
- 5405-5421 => -0.09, 191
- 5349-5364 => 0.03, 169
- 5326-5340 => -0.16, 201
